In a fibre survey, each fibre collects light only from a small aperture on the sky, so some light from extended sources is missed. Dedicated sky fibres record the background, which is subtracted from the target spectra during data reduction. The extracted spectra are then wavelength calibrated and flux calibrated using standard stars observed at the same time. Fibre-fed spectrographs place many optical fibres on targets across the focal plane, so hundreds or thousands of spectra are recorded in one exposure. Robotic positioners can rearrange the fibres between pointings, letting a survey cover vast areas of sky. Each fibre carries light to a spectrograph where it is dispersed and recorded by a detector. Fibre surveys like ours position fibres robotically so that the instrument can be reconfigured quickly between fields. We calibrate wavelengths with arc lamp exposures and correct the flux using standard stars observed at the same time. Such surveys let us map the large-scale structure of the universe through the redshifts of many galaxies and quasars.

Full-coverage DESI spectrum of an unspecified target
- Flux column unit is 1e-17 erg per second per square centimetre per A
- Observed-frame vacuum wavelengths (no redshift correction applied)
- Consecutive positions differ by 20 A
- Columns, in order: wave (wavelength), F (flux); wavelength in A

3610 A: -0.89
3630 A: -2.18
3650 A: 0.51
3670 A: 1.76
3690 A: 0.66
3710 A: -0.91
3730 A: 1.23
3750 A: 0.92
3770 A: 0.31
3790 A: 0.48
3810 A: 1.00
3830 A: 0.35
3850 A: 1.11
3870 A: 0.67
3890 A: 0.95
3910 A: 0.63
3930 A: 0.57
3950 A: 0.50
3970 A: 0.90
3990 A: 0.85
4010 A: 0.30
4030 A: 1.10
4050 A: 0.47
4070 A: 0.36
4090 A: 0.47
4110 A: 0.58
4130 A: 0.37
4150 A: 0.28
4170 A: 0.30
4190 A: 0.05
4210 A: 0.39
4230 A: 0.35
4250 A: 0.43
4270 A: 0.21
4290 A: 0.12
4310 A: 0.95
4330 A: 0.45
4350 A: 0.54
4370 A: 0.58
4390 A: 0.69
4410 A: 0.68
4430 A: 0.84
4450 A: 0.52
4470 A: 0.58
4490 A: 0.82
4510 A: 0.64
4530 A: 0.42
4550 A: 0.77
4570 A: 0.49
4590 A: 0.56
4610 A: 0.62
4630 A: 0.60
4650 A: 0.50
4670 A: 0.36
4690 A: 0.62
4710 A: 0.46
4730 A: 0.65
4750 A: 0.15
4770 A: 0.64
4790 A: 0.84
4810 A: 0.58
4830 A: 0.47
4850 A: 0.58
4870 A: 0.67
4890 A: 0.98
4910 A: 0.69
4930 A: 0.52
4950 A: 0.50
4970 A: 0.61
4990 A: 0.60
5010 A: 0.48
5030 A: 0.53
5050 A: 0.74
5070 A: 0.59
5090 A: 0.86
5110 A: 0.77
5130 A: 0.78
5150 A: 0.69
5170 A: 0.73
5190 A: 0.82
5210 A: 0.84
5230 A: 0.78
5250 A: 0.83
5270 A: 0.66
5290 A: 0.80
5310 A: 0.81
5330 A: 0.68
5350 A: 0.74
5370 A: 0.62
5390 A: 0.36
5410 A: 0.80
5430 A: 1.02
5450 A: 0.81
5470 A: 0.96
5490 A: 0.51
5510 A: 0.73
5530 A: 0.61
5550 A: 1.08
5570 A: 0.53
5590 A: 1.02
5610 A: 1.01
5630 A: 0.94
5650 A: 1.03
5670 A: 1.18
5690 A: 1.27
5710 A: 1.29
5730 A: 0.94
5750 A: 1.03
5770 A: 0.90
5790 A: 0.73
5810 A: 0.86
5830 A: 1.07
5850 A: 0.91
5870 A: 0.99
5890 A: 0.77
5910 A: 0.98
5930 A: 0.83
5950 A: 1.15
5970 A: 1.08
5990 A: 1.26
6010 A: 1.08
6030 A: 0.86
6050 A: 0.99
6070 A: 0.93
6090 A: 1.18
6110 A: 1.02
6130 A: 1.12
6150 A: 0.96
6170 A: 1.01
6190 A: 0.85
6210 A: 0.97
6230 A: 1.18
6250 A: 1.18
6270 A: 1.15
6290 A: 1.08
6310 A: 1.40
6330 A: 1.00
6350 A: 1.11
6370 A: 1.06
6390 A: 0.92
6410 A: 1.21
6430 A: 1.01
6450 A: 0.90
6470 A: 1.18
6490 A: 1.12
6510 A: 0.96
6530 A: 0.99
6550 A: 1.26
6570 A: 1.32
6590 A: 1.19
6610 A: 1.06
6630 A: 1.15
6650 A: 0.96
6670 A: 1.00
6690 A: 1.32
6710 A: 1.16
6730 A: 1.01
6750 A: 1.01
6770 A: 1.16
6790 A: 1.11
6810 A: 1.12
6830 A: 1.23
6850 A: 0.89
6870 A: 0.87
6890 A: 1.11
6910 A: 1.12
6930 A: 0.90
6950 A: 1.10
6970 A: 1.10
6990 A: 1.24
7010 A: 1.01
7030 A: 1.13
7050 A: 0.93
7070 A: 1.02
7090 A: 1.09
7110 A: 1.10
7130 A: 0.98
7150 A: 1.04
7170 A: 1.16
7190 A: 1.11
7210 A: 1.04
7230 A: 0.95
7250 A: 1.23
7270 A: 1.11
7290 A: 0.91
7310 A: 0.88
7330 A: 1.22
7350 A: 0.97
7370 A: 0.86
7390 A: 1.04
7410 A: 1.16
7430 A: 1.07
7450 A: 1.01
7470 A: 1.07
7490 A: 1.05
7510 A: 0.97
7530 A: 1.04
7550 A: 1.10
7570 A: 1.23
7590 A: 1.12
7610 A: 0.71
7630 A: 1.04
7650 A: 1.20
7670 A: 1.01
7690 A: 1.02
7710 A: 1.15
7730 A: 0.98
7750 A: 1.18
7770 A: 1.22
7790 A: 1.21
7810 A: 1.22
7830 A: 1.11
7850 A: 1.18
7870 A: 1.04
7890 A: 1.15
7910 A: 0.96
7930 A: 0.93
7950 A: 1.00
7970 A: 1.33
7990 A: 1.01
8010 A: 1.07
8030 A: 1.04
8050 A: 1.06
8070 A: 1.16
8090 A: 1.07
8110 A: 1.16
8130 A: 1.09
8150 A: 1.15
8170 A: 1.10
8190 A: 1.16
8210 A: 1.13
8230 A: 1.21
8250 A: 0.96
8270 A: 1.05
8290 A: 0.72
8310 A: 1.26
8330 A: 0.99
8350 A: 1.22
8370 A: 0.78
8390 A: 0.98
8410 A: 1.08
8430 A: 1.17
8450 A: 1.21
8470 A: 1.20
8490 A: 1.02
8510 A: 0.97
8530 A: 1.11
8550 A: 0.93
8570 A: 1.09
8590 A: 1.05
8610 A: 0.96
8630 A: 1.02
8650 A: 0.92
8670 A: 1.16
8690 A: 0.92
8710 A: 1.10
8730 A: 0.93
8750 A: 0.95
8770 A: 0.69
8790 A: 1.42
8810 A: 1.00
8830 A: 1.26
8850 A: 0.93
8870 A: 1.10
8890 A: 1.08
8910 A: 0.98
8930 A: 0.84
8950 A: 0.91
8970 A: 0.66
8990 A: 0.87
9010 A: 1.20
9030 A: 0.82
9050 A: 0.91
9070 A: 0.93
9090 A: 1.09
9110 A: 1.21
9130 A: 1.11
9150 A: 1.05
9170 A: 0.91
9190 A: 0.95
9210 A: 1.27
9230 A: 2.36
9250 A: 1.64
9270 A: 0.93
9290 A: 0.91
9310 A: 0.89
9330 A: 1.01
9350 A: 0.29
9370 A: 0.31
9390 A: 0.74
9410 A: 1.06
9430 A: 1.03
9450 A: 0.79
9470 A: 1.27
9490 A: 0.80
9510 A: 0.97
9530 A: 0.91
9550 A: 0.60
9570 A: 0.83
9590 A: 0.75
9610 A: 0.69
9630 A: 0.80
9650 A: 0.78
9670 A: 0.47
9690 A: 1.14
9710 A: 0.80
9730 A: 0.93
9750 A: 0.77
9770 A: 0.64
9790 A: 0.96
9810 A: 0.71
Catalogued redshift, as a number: 0.40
